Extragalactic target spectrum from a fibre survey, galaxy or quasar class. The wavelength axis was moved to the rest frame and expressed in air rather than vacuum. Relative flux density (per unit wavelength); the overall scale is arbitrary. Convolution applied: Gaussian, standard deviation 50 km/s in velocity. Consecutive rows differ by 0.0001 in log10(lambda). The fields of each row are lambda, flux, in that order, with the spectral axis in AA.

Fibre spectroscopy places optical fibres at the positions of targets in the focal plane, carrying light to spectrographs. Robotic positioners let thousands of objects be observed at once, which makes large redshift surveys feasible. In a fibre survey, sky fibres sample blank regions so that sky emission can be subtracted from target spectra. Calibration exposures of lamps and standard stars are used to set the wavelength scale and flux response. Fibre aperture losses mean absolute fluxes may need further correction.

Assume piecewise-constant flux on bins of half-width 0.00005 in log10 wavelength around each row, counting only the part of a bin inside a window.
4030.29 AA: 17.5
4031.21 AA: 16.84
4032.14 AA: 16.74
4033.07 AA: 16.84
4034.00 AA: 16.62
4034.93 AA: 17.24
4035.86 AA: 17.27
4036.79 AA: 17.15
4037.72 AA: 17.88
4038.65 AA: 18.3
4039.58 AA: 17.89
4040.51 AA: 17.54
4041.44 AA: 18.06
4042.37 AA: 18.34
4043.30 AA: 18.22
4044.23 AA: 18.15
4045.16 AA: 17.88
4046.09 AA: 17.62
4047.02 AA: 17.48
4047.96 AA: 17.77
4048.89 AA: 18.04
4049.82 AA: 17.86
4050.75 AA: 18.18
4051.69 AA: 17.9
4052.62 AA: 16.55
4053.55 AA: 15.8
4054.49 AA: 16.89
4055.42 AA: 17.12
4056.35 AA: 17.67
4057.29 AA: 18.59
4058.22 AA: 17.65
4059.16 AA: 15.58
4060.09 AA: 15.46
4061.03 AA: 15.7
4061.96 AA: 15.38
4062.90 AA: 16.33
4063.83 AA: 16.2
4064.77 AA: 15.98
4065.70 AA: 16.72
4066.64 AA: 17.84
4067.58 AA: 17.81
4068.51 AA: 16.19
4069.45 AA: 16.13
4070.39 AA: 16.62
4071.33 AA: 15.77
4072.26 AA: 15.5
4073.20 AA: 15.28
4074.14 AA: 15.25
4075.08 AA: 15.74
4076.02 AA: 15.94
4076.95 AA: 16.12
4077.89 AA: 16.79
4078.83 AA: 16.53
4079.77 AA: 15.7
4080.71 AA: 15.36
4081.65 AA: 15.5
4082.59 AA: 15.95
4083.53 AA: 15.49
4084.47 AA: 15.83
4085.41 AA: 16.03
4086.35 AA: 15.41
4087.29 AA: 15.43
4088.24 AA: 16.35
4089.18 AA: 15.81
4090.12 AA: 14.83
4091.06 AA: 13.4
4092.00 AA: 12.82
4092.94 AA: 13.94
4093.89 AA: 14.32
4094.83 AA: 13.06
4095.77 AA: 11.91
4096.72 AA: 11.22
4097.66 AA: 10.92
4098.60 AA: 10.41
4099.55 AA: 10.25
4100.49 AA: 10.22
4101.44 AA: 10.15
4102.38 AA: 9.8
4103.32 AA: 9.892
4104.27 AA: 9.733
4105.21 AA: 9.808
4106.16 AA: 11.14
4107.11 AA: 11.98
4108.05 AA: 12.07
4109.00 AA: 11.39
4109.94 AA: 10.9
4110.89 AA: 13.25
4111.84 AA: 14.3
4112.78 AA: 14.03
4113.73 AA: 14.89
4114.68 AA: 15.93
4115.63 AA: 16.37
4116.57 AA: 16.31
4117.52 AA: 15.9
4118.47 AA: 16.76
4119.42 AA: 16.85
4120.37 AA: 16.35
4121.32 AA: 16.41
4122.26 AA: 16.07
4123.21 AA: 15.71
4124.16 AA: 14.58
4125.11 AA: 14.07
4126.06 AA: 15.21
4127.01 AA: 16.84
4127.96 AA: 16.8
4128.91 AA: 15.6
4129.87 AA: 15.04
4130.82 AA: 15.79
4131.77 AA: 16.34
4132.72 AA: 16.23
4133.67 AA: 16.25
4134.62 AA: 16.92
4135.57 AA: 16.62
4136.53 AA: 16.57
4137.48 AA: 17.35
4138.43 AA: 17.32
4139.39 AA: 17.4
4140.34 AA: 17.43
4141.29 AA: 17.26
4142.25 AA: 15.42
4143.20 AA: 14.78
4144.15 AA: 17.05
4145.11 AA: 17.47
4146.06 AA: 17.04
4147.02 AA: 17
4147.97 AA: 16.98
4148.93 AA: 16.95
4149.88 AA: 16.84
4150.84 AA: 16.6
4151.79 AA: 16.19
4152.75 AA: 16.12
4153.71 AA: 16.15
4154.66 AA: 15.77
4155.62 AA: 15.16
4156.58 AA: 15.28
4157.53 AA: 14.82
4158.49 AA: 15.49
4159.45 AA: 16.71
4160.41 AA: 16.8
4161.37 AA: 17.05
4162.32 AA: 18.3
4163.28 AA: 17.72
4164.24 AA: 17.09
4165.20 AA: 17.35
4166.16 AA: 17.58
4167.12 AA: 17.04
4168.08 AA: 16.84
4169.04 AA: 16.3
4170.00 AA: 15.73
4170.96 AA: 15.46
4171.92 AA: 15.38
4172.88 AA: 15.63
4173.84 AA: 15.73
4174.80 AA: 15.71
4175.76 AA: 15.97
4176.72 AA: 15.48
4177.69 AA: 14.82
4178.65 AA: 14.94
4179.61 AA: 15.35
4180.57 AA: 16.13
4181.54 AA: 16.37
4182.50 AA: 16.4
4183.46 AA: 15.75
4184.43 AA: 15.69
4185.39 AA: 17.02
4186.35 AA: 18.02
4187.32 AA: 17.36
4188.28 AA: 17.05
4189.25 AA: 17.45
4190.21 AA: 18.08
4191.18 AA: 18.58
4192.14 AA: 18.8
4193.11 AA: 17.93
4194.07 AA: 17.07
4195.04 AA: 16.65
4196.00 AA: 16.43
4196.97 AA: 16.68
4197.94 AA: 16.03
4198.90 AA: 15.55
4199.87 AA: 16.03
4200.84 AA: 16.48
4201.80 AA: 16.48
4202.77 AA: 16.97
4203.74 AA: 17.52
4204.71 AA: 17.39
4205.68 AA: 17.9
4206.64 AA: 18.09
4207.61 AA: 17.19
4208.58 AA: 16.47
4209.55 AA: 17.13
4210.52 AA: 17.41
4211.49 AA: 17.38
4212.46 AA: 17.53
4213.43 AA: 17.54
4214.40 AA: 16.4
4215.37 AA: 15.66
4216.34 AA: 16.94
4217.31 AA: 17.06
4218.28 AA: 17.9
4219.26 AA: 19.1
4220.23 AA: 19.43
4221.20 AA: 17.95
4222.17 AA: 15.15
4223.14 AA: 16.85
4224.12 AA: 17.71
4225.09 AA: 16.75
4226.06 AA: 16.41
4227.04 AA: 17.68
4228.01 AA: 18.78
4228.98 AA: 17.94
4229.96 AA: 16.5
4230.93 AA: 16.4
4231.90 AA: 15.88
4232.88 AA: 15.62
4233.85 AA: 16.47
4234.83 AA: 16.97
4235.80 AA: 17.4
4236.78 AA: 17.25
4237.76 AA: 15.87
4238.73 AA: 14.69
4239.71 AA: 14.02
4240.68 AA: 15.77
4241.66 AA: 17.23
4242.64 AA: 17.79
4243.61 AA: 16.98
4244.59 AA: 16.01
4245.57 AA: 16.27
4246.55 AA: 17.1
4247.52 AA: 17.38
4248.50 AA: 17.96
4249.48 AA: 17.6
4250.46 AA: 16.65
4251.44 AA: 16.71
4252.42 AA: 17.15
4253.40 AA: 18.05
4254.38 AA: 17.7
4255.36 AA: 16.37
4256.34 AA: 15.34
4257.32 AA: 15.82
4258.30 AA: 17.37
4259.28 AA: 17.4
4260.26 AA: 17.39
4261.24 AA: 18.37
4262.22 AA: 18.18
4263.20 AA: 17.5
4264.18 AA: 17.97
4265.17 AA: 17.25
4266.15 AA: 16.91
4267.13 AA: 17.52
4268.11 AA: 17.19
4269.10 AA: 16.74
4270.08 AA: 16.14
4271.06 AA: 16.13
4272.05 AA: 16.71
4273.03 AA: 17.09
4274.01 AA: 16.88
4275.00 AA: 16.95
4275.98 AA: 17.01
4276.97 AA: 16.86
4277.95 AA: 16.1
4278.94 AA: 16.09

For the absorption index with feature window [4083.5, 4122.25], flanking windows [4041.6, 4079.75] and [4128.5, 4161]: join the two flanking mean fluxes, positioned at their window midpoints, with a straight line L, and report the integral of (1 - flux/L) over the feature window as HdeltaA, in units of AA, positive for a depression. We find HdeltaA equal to 7.3 AA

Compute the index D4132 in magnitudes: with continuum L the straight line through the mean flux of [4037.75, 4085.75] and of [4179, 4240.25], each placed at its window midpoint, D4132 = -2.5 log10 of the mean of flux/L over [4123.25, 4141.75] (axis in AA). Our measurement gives 0.04 mag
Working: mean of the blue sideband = 16.8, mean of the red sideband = 16.9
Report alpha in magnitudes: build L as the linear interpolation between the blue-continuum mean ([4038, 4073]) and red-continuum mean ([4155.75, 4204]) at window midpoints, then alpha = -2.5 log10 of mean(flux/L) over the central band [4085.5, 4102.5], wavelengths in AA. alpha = 0.29 mag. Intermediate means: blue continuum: 17.1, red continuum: 16.5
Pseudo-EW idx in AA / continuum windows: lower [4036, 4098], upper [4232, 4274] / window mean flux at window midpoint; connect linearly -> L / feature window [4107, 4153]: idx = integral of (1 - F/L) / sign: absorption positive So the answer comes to 1.7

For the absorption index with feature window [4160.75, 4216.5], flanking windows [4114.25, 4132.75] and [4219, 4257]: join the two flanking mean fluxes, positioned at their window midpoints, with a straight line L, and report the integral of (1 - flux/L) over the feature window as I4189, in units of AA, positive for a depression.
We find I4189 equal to -0.9 AA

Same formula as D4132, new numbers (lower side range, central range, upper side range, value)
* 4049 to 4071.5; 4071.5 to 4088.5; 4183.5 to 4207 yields 0.070 mag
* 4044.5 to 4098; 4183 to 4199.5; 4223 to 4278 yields -0.031 mag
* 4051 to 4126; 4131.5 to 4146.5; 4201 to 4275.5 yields -0.080 mag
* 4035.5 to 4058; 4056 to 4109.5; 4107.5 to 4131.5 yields 0.141 mag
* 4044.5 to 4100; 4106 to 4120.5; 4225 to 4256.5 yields 0.121 mag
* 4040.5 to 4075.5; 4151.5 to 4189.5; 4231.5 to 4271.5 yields 0.039 mag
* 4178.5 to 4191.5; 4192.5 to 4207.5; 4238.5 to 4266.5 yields -0.007 mag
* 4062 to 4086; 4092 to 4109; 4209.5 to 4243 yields 0.396 mag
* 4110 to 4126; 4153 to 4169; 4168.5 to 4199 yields -0.032 mag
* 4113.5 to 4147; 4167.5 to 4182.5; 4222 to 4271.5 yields 0.051 mag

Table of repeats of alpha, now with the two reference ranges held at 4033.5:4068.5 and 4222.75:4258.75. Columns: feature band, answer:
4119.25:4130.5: 0.09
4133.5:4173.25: 0.03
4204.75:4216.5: -0.02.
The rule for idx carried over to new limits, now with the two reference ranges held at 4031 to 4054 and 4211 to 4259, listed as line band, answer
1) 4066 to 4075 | 0.62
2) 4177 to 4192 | 0.38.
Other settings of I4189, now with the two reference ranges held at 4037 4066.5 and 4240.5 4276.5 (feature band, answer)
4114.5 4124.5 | 0.6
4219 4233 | -0.1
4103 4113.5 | 3.3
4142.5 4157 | 0.7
